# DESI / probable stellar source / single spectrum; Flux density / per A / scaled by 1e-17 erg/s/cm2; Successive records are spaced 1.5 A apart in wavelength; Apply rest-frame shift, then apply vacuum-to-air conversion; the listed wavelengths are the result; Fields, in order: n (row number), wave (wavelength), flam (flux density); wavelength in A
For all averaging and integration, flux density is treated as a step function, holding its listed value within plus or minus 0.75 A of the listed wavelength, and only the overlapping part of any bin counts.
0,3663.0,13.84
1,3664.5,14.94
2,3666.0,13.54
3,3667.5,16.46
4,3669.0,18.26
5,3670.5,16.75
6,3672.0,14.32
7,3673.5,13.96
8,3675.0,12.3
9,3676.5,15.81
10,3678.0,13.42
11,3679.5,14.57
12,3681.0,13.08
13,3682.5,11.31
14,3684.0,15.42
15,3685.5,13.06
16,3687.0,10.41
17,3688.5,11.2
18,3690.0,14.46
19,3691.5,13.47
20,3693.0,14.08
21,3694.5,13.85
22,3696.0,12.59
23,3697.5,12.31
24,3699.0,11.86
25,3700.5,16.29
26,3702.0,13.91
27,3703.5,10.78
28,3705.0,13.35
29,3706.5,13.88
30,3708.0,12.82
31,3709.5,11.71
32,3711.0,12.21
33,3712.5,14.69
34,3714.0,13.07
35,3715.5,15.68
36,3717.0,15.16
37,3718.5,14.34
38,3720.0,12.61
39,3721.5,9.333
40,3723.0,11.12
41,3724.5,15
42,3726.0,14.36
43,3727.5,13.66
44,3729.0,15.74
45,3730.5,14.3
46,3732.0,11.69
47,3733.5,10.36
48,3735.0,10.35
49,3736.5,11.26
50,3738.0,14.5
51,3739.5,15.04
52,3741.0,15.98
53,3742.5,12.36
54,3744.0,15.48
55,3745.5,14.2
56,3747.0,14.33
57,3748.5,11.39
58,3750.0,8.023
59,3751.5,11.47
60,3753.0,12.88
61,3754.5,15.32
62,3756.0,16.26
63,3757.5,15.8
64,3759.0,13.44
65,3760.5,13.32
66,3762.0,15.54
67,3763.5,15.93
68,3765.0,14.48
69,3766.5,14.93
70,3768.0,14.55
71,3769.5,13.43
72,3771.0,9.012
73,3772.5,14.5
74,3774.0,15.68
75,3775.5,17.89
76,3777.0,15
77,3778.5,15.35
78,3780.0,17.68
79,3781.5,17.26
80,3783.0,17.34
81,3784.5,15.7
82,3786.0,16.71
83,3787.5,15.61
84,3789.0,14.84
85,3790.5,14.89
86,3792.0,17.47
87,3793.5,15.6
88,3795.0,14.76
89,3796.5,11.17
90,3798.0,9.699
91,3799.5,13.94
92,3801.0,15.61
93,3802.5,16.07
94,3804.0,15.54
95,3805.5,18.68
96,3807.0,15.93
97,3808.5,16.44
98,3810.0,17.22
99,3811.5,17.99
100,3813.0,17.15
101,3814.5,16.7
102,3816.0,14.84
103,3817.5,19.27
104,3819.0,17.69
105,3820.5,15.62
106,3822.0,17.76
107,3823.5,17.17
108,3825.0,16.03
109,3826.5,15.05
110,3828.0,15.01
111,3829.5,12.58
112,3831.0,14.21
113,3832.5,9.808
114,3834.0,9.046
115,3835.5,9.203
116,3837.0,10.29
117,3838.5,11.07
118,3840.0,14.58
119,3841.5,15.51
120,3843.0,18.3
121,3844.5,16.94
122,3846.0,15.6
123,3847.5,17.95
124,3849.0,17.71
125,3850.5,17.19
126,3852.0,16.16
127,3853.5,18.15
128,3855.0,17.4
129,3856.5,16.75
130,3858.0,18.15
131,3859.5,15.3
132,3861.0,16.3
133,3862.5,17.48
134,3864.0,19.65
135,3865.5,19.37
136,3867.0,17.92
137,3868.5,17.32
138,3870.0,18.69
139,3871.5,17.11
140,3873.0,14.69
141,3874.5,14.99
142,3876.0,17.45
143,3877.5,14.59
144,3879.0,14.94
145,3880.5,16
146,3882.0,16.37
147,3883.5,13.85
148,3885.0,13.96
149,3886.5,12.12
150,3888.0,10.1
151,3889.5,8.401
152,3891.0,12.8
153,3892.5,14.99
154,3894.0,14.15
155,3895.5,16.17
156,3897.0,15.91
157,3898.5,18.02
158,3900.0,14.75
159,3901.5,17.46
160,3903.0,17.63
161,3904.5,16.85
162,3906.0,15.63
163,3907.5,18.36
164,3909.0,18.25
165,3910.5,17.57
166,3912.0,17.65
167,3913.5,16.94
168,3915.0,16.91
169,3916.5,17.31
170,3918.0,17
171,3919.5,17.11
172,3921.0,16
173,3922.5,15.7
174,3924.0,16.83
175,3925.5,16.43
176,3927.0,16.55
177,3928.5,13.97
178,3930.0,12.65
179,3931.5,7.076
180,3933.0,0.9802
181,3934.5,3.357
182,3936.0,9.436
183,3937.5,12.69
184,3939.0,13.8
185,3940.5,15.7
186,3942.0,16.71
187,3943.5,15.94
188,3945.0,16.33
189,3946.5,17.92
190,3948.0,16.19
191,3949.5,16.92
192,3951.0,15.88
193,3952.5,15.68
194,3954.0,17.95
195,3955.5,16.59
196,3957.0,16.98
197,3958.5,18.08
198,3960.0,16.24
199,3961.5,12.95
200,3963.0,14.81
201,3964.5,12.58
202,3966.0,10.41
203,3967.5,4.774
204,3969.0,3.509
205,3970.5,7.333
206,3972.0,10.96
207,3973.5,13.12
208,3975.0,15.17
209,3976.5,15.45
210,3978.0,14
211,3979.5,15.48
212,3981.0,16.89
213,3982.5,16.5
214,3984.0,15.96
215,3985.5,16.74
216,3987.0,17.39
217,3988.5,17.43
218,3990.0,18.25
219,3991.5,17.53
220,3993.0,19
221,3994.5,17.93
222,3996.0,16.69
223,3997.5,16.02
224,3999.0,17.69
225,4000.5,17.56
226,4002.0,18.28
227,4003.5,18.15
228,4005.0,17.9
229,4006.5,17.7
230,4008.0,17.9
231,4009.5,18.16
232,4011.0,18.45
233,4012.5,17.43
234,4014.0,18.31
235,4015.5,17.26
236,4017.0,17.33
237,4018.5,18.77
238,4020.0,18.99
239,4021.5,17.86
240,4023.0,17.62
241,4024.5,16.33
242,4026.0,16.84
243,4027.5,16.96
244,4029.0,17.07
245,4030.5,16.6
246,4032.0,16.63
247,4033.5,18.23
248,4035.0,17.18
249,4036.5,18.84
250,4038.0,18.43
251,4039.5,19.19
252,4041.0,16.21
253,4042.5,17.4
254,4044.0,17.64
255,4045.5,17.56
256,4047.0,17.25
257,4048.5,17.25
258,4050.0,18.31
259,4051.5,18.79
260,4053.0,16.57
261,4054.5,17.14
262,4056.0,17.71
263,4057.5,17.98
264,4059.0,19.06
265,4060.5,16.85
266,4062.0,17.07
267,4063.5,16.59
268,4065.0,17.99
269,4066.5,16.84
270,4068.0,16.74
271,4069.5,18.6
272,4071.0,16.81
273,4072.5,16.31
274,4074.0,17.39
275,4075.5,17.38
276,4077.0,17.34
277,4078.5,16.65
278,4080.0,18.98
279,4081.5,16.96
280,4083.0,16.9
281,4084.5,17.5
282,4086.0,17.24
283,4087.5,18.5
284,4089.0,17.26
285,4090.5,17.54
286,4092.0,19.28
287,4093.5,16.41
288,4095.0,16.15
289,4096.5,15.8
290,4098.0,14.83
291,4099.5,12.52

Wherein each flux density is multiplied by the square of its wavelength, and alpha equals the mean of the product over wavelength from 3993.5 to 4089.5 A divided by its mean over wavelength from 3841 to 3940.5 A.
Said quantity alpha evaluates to 1.23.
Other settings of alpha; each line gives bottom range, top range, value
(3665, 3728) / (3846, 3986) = 1.24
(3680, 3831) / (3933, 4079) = 1.29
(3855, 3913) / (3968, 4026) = 1.08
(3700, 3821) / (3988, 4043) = 1.39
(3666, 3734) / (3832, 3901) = 1.24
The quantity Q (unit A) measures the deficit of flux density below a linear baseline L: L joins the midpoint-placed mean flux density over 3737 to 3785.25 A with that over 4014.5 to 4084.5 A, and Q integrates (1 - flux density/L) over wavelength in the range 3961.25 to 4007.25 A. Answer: 5.0 A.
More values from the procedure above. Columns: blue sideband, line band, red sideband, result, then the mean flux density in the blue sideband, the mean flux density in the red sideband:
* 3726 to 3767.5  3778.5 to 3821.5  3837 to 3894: -4.10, 13.6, 15.7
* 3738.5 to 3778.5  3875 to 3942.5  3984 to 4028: 6.82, 14.1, 17.6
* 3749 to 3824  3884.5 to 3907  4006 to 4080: 2.23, 15.3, 17.6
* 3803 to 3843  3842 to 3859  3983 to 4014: -1.94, 15.1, 17.6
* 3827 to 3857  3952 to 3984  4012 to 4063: 5.64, 14.7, 17.6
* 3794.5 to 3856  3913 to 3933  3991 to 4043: 1.98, 15.3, 17.7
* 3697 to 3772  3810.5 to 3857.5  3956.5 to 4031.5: -3.58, 13.4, 15.9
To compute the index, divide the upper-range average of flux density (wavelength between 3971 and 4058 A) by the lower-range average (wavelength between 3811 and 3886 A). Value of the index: 1.1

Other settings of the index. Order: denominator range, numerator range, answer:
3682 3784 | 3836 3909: 1.16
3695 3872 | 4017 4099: 1.18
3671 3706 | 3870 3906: 1.13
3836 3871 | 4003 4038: 1.06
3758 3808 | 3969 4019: 1.09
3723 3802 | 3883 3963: 1.05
